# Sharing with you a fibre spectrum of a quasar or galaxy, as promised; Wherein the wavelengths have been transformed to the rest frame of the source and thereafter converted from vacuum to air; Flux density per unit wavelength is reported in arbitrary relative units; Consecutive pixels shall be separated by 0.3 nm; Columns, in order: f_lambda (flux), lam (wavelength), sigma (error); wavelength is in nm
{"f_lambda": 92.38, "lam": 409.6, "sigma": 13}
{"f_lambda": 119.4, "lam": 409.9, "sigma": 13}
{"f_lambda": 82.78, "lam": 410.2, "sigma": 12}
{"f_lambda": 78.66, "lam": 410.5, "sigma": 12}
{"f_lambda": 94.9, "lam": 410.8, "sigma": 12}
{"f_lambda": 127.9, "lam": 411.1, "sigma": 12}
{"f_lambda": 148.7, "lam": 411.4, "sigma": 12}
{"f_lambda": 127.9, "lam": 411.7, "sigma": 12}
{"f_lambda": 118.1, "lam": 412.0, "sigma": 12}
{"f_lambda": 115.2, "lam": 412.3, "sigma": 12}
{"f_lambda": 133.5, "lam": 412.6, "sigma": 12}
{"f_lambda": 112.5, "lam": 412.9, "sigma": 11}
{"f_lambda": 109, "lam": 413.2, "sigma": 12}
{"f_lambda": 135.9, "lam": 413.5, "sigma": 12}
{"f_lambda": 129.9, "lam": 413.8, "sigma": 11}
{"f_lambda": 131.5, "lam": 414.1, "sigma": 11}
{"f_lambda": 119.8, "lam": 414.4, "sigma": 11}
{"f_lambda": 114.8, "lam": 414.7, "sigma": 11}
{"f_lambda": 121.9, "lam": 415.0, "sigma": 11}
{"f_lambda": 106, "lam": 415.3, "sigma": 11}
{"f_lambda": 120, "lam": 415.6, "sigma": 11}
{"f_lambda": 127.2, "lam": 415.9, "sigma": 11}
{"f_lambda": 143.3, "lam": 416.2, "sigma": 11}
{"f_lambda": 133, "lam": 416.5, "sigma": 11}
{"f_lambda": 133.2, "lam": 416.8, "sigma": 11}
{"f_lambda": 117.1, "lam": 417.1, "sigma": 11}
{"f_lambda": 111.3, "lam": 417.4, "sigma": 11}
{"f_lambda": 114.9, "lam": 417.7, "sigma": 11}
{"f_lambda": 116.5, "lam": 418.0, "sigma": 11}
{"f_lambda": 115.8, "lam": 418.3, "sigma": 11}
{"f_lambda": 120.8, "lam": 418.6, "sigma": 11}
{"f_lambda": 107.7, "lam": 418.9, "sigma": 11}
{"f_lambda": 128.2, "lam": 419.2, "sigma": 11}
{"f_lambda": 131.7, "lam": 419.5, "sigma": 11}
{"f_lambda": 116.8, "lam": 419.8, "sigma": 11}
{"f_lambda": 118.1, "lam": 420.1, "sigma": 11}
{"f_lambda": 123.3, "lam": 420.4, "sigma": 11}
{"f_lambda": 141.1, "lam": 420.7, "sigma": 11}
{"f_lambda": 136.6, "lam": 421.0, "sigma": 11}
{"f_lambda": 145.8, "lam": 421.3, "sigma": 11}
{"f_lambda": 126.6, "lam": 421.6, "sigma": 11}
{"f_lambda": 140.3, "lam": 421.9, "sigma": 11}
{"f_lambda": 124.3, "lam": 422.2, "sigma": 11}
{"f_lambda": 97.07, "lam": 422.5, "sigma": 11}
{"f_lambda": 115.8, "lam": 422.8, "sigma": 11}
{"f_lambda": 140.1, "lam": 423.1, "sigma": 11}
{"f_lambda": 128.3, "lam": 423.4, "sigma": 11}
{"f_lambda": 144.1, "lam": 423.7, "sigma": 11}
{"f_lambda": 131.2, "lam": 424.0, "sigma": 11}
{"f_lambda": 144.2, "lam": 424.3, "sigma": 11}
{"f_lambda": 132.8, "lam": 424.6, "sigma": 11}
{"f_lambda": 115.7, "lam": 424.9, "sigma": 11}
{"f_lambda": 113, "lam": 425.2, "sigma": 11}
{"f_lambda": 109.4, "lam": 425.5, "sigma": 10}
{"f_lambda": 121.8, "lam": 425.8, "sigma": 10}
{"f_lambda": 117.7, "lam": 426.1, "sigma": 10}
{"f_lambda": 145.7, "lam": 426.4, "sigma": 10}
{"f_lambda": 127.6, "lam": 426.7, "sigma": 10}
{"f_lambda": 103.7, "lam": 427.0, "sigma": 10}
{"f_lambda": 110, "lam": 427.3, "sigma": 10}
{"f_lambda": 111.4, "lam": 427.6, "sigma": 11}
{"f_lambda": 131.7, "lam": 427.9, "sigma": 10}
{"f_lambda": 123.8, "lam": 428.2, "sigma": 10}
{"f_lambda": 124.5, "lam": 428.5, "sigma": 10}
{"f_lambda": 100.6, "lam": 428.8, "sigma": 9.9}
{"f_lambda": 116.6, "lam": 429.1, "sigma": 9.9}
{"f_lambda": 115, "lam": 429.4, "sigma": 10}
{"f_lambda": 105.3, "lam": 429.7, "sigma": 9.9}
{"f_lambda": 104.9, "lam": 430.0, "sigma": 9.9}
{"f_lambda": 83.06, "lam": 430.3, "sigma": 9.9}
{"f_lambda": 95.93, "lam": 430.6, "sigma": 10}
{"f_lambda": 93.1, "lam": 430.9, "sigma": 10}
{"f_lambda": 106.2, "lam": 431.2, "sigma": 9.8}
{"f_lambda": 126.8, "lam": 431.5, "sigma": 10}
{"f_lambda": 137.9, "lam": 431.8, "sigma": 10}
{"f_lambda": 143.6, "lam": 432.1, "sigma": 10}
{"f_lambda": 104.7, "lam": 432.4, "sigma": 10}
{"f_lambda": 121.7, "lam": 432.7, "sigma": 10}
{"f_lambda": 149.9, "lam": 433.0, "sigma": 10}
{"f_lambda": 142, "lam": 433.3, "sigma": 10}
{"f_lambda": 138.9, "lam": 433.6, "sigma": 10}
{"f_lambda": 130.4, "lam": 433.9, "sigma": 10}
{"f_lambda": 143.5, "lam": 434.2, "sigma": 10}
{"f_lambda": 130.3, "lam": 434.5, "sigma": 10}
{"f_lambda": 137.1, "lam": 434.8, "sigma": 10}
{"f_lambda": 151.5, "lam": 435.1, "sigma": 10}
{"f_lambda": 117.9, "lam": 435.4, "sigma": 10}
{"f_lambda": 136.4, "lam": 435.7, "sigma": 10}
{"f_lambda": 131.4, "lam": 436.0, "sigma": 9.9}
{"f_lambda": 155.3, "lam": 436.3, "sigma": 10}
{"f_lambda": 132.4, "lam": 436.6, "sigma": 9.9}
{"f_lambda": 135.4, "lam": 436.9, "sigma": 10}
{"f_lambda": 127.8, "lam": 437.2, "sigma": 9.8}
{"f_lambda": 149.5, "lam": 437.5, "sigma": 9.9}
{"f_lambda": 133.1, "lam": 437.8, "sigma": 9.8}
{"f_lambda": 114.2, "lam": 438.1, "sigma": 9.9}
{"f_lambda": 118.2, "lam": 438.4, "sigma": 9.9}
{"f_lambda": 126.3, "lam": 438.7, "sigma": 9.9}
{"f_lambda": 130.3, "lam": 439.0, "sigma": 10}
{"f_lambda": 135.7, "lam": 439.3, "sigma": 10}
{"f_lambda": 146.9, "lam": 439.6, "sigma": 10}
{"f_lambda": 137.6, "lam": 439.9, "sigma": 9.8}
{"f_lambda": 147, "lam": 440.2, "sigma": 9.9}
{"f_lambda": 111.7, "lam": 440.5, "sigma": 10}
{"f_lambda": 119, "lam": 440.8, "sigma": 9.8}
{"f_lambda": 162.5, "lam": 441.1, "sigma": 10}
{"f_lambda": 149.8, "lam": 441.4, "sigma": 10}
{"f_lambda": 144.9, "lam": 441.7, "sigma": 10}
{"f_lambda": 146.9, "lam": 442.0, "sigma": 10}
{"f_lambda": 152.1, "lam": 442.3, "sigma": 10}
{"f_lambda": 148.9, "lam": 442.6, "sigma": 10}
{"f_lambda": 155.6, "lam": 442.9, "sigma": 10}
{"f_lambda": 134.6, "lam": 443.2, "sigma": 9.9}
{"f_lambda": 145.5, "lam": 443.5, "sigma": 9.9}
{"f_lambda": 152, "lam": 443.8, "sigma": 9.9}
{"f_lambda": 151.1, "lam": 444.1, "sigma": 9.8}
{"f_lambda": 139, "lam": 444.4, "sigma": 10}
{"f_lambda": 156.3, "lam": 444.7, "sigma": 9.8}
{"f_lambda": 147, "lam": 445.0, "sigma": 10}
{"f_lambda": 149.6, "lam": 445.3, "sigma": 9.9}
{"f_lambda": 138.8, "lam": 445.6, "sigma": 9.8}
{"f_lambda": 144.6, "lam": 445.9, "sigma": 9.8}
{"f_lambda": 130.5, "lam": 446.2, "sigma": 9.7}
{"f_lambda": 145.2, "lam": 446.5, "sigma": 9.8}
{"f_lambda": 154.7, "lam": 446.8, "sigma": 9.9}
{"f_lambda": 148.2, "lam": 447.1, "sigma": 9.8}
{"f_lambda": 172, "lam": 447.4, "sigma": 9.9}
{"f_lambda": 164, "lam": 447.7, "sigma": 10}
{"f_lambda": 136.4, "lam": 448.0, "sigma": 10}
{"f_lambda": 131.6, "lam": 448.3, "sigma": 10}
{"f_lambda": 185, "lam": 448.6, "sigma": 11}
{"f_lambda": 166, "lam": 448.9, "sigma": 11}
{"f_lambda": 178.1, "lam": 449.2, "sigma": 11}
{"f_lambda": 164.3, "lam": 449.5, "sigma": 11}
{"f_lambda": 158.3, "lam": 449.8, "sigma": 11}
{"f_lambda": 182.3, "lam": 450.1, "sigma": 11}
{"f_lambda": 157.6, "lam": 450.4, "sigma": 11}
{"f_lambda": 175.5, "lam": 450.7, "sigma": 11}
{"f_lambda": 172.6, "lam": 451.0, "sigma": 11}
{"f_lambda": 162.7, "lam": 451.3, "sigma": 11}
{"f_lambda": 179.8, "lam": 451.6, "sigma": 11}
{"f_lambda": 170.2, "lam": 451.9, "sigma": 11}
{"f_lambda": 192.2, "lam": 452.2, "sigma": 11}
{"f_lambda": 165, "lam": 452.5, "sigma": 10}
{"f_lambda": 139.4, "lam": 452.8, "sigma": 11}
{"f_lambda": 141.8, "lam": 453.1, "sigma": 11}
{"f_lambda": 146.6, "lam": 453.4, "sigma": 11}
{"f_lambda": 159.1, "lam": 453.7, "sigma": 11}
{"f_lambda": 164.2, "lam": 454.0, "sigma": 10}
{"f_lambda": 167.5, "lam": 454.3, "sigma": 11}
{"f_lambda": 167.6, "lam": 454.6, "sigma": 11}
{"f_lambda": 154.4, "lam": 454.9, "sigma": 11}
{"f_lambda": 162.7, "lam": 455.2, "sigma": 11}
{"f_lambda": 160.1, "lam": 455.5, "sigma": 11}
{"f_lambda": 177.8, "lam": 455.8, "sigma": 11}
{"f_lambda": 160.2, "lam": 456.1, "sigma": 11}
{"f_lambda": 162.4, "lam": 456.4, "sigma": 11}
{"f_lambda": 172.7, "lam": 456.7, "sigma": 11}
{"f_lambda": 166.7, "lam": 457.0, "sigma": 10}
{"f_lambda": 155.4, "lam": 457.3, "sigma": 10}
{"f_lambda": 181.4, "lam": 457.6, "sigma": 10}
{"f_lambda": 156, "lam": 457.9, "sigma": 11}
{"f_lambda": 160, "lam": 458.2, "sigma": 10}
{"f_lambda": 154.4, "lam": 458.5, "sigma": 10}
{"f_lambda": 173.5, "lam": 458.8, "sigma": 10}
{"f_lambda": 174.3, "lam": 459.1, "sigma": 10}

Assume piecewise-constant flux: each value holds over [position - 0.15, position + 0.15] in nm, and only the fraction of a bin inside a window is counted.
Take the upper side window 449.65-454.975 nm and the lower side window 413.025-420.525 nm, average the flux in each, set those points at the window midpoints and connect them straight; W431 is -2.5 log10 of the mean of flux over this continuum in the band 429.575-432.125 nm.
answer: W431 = 0.26 mag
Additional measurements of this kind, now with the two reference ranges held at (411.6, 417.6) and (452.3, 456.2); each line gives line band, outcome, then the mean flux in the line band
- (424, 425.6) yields 0.07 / 124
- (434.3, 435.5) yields 0.05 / 135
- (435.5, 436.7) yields 0.03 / 138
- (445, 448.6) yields 0.03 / 148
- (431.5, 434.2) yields 0.05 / 134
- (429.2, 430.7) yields 0.33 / 102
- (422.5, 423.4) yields 0.07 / 123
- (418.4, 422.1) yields 0.00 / 128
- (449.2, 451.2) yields -0.09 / 169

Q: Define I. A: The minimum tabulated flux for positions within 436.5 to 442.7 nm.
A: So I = 111.7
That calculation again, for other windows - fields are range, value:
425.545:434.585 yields 83.06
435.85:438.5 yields 114.2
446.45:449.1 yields 131.6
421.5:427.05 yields 97.07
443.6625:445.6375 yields 138.8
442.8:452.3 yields 130.5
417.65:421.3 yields 107.7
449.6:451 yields 157.6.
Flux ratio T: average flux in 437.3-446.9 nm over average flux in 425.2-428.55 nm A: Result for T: 1.2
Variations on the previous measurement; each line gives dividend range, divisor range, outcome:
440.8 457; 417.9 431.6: 1.31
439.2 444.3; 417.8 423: 1.16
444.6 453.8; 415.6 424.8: 1.25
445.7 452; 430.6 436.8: 1.23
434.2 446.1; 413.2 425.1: 1.11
